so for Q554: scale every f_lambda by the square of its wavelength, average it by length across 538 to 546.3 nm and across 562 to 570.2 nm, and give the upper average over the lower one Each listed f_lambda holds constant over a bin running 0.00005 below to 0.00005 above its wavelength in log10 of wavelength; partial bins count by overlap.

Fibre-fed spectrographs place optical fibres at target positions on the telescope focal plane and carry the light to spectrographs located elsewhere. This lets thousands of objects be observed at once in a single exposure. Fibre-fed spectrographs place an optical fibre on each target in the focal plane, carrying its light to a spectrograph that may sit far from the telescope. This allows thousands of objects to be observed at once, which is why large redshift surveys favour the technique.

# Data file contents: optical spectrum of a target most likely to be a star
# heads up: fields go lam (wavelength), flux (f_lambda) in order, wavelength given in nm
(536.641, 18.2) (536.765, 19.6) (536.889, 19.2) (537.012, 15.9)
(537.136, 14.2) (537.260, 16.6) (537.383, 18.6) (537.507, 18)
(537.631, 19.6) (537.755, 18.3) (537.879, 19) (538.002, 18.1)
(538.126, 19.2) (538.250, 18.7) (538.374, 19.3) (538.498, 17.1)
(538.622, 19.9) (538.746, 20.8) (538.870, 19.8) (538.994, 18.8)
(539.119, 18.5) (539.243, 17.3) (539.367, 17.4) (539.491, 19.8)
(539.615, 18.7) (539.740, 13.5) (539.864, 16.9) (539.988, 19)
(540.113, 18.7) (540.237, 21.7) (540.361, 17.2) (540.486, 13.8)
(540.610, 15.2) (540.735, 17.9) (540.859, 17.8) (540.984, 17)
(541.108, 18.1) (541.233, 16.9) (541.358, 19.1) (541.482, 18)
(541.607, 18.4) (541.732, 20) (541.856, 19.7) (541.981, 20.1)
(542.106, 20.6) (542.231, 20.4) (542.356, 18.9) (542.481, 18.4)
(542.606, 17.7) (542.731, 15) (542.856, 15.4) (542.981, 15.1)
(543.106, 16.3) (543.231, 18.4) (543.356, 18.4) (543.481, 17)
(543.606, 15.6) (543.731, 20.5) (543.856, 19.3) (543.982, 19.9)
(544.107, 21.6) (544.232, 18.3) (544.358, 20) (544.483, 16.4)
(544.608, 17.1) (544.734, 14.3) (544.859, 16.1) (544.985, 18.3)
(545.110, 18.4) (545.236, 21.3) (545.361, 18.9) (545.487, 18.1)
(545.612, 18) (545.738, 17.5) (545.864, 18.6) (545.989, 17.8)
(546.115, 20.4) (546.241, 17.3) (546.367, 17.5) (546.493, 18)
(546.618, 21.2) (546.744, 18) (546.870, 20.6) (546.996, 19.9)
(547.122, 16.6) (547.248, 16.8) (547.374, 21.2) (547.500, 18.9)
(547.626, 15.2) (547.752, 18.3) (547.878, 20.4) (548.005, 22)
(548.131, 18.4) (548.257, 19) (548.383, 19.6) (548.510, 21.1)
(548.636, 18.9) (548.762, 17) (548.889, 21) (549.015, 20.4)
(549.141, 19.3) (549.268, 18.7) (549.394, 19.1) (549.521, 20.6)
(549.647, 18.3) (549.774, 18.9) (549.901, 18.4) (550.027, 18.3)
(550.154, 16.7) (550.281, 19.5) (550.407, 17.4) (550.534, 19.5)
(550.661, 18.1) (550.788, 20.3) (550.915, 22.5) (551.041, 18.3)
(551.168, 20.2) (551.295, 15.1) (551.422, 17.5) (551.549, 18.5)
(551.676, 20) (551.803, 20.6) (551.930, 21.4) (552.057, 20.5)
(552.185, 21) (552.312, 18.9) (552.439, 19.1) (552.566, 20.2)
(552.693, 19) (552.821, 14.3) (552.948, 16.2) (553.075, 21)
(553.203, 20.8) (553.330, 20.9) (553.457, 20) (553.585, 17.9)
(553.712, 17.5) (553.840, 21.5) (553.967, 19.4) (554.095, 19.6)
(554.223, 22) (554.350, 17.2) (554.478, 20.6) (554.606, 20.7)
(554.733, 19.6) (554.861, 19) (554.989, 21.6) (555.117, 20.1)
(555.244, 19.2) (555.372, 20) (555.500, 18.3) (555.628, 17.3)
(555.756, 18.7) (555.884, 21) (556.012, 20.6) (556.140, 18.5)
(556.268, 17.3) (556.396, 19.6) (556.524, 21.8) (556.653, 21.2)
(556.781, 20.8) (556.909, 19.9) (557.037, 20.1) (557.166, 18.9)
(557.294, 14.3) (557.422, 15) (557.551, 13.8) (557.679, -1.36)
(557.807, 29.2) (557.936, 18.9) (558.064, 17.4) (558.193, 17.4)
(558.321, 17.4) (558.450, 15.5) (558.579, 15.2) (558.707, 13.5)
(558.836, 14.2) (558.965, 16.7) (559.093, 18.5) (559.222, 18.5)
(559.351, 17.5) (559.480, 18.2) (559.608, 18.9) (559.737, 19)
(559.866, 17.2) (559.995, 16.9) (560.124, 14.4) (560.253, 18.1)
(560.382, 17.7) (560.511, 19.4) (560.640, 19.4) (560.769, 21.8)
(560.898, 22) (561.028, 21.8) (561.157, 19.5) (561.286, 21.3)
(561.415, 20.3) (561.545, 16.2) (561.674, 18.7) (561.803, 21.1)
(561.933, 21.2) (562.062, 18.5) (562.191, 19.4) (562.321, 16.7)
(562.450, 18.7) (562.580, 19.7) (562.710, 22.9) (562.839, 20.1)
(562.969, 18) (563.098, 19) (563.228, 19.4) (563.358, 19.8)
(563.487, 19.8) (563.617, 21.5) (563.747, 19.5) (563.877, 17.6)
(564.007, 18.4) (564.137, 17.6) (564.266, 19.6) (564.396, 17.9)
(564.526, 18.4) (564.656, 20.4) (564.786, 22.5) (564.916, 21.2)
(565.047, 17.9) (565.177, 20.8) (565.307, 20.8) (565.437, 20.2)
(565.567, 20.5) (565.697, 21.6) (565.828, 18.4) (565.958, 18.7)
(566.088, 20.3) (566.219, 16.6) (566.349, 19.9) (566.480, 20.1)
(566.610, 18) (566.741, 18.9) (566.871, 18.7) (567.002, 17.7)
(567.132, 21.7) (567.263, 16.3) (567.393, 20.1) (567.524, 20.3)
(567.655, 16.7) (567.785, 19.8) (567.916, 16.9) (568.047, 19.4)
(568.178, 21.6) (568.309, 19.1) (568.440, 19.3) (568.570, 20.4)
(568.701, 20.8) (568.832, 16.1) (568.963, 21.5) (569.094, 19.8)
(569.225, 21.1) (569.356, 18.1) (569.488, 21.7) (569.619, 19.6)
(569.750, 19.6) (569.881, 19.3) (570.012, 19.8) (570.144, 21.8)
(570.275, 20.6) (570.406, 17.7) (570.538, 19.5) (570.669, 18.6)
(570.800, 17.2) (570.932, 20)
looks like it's 1.2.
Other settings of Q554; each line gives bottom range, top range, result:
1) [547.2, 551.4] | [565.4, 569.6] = 1.09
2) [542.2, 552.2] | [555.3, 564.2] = 1.04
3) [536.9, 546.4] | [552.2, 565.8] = 1.11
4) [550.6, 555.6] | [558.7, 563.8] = 1.00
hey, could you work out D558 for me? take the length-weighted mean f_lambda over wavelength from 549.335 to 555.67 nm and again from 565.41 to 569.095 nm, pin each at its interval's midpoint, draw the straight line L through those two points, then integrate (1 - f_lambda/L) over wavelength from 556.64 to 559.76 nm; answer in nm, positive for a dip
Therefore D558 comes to 0.358 nm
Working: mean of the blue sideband 19.3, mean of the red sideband 19.3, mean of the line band 17.1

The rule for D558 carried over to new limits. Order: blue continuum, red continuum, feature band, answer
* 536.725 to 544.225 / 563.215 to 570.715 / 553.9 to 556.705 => -0.117 nm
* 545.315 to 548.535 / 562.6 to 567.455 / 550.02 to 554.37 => -0.048 nm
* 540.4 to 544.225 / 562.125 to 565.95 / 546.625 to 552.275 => -0.190 nm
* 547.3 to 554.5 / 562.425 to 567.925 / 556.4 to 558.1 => 0.136 nm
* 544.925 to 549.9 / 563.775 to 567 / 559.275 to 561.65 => 0.046 nm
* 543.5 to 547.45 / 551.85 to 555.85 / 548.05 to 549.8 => -0.041 nm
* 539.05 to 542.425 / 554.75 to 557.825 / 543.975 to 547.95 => -0.046 nm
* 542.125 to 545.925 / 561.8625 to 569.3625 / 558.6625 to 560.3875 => 0.173 nm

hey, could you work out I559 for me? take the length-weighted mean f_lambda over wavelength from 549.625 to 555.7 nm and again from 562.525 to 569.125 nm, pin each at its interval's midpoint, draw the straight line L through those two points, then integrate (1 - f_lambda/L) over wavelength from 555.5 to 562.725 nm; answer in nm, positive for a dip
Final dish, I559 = 0.39 nm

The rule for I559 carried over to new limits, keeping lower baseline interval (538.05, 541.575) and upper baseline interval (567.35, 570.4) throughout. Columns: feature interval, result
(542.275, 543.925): 0.07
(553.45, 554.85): -0.05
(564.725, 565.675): -0.06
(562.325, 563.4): -0.01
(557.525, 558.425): 0.14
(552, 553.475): -0.04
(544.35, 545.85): 0.05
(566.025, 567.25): 0.04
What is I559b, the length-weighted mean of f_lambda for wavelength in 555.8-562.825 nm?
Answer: 18.4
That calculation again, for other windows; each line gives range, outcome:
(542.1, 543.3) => 17.5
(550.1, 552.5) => 19.2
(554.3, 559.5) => 18.1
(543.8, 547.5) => 18.5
